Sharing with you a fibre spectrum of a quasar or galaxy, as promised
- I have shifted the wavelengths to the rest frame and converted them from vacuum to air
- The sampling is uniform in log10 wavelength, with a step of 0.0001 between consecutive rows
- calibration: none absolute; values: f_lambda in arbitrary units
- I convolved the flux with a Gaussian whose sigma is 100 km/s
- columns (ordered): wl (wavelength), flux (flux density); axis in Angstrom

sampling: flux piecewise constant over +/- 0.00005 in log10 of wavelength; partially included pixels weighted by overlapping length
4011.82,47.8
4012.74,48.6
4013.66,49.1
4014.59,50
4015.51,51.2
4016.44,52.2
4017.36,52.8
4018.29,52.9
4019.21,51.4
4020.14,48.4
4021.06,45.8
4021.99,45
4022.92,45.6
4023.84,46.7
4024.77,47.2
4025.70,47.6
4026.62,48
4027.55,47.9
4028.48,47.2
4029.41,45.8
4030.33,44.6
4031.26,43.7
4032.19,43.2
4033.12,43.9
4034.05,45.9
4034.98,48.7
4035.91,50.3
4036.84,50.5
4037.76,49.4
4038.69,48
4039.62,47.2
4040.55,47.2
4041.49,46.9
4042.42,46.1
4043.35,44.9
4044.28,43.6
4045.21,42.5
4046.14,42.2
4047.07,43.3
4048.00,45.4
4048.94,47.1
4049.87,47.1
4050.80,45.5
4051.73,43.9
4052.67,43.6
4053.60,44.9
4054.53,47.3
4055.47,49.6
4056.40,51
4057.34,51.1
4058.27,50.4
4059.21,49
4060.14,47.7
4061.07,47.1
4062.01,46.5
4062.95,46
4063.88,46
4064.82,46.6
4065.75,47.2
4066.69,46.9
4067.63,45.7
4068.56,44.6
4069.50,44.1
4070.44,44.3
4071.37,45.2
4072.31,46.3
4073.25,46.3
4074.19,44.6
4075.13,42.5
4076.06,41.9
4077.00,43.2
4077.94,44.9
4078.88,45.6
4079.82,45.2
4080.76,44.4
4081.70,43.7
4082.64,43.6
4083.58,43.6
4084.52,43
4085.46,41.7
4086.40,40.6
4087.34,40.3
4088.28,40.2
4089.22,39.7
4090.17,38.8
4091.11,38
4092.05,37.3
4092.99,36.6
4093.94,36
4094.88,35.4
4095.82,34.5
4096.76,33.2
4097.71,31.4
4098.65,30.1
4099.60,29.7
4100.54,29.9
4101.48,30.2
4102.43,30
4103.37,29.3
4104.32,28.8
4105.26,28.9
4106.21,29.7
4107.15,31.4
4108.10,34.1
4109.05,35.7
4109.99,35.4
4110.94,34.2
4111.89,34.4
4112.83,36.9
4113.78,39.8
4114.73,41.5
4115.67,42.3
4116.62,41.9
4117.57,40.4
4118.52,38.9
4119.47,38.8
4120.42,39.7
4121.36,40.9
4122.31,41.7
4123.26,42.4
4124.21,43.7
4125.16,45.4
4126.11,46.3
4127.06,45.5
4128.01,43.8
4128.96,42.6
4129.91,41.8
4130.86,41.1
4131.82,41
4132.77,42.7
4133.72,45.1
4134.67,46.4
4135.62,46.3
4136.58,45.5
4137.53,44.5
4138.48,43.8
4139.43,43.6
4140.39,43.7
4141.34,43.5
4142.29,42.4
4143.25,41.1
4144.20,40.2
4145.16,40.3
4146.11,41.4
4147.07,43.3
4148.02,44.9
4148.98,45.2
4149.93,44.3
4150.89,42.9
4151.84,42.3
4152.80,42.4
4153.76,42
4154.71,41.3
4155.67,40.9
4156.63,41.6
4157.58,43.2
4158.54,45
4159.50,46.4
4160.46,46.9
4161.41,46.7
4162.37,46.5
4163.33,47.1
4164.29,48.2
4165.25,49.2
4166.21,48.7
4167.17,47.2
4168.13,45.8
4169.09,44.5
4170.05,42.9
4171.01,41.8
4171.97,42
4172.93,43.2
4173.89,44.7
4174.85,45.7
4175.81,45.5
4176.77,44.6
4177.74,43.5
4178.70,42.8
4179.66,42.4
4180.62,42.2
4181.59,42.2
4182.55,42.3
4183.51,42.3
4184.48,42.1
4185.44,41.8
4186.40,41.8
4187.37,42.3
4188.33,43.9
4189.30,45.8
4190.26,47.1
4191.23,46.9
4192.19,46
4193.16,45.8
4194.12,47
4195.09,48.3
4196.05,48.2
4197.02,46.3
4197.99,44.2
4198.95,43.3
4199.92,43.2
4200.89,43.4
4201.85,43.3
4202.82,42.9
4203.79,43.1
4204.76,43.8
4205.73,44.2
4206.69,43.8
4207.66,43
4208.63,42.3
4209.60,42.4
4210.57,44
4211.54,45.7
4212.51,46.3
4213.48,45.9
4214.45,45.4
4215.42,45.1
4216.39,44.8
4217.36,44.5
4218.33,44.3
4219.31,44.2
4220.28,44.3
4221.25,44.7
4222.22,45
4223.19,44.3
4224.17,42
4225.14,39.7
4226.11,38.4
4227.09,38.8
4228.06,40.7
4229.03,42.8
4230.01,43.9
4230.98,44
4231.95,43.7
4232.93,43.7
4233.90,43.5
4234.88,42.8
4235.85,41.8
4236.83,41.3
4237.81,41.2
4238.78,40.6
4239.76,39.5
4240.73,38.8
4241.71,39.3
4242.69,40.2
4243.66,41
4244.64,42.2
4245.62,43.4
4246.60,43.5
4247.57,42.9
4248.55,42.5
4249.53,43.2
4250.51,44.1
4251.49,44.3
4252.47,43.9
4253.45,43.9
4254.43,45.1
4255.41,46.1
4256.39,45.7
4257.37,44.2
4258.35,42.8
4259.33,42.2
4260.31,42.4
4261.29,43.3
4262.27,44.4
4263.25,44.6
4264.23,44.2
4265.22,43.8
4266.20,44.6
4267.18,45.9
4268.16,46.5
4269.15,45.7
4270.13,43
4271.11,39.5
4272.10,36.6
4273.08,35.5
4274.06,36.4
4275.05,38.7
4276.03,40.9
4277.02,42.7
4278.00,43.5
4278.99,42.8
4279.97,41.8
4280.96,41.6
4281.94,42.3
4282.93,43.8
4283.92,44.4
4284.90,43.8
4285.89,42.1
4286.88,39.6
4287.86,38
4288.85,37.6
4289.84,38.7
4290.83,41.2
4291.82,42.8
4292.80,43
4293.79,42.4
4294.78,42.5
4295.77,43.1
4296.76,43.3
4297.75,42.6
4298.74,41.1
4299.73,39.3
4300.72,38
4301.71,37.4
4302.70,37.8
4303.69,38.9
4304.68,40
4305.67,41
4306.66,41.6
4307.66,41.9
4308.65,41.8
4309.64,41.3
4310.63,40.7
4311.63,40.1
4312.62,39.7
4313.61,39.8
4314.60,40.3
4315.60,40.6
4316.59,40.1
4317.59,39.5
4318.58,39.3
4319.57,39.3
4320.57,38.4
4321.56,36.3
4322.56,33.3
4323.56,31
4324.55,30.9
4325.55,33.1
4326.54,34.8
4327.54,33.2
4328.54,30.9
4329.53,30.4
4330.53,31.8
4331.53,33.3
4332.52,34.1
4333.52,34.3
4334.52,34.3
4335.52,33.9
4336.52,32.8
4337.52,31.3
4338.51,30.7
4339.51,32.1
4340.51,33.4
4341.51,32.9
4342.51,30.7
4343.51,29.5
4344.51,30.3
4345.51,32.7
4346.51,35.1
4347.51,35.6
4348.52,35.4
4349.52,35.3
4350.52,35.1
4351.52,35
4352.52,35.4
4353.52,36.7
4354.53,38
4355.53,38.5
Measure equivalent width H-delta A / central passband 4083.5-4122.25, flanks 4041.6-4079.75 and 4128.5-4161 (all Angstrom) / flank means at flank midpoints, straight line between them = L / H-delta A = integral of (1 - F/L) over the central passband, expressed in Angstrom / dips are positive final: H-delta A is 7.3 Angstrom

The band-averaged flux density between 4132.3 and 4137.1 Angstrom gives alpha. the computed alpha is 45.2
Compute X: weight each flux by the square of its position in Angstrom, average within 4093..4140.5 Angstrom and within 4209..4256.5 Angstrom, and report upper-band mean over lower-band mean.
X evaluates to 1.18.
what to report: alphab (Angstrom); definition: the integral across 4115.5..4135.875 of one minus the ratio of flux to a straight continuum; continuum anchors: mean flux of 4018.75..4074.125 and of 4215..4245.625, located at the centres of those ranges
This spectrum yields 0.9 Angstrom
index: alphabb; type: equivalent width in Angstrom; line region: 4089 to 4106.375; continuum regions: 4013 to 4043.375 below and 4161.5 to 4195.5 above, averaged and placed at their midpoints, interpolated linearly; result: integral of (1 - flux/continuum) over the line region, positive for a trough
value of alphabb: 5.0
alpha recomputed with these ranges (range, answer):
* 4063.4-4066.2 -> 46.7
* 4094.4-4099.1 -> 33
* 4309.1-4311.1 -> 41.1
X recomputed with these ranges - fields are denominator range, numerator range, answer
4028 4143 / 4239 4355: 1.03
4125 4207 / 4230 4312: 1.00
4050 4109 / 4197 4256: 1.13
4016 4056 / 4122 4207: 1.00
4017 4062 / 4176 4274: 1.01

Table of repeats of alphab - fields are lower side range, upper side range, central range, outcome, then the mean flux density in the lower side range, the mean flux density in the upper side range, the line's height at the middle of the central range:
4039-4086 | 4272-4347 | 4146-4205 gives -3.23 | 45.6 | 37.8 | 42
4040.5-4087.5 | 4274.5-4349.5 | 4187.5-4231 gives -3.40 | 45.3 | 37.8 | 40.9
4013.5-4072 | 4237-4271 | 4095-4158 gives 8.12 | 47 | 43.2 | 45.5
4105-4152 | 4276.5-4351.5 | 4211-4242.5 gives -2.80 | 41.1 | 37.7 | 39.3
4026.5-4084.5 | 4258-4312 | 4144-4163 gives 0.26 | 45.9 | 41.6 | 44.1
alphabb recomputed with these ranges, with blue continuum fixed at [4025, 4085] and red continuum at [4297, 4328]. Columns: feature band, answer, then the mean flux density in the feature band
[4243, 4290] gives -3.1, 42.5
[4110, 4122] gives 1.4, 39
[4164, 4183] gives -0.8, 44.4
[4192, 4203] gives -0.9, 45.2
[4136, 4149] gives 0.1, 43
